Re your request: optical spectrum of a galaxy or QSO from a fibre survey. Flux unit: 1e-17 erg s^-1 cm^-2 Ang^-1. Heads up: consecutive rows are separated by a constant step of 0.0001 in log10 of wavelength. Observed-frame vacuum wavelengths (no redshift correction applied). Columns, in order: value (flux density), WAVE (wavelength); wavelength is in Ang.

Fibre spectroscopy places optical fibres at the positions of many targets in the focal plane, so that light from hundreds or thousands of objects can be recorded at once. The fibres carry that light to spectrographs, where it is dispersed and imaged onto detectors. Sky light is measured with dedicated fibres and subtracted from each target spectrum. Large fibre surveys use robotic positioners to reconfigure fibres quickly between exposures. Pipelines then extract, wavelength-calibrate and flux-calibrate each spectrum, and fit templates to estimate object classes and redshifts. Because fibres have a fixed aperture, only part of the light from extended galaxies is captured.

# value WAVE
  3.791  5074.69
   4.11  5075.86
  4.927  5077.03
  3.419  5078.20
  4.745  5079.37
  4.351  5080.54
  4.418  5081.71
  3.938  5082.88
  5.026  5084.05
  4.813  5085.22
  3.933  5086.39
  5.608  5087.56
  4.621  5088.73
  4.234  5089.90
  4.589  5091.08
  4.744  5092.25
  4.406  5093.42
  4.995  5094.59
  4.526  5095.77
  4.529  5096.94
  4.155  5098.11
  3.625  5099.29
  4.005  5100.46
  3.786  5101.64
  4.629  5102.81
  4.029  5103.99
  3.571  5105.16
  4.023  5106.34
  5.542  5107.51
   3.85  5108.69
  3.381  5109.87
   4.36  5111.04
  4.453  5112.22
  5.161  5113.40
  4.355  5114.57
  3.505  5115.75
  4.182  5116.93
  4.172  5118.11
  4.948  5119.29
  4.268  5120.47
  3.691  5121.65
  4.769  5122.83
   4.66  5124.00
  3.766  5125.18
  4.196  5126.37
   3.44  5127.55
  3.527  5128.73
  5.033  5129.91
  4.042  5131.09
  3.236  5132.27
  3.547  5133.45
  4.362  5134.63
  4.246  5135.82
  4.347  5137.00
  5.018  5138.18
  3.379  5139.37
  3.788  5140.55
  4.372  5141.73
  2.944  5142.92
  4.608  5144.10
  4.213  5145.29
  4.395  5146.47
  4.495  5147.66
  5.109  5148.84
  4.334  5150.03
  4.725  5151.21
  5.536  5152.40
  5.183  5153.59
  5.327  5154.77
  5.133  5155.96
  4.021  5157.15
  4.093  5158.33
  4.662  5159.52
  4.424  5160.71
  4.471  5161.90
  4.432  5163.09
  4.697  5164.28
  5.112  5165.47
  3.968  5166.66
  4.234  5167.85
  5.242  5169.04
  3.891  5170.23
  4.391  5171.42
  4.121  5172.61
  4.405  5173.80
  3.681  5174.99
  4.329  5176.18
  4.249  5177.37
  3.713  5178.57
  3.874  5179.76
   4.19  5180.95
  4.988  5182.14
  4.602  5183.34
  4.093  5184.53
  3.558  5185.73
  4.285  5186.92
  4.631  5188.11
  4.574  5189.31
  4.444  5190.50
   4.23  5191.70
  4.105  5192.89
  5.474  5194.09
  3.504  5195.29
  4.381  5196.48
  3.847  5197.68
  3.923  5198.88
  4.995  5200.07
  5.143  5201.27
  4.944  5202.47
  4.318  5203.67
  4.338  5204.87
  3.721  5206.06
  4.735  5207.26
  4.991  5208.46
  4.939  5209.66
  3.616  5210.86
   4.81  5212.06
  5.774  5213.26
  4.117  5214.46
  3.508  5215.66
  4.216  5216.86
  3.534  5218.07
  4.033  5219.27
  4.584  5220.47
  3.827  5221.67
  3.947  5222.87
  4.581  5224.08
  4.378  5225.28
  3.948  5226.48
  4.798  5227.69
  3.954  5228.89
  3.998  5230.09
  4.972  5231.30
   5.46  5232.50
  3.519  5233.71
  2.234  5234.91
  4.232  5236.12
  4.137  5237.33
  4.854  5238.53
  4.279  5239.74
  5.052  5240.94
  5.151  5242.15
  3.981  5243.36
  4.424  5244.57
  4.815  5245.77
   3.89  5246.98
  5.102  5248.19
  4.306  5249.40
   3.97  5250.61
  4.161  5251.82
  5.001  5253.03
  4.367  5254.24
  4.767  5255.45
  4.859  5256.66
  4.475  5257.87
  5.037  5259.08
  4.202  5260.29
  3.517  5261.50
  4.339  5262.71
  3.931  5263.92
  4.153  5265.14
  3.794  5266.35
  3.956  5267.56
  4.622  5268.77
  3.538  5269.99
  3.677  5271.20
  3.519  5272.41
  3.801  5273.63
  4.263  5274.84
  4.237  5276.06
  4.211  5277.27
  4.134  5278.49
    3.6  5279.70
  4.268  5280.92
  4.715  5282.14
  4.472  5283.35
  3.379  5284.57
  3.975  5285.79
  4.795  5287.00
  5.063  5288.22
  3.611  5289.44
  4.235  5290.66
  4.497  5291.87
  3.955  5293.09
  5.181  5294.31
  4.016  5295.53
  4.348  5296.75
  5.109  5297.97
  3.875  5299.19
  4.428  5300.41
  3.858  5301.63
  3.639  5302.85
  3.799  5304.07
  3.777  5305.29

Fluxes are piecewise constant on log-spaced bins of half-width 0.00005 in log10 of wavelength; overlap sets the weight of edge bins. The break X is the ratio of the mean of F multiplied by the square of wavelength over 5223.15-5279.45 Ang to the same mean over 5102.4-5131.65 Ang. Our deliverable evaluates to 1.1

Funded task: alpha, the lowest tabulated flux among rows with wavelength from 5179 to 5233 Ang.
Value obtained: 3.504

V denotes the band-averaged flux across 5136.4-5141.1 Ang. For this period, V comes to 4.14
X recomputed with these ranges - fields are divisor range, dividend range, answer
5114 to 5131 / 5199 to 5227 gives 1.09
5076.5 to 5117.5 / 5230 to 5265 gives 1.07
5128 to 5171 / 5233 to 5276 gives 1.00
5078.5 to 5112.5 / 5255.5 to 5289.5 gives 1.02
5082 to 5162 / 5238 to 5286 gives 1.04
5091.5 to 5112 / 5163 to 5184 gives 1.05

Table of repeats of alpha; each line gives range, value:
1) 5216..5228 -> 3.534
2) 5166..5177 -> 3.681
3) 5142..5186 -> 2.944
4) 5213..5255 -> 2.234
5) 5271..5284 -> 3.519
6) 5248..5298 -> 3.379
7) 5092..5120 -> 3.381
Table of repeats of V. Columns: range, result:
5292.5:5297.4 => 4.38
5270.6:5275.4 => 3.81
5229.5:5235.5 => 4.04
